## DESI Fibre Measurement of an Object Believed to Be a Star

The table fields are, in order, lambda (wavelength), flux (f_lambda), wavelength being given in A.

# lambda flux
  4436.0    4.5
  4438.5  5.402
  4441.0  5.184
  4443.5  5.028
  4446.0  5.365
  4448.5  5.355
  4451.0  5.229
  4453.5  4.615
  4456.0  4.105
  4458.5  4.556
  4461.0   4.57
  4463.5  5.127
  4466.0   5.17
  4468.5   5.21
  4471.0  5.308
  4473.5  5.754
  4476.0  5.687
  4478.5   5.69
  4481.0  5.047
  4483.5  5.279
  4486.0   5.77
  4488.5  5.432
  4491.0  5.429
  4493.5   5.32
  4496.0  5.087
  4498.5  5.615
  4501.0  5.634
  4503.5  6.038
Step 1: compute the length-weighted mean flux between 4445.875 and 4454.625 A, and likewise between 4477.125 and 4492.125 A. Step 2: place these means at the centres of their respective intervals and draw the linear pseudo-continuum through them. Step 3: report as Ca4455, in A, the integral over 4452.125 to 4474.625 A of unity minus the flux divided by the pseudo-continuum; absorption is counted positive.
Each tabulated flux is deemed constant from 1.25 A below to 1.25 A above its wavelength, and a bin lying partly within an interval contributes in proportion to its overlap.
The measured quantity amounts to 1.35 A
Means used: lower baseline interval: 5.12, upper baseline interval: 5.44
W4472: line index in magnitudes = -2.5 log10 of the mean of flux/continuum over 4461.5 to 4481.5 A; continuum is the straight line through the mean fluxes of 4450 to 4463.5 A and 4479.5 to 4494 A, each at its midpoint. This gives -0.07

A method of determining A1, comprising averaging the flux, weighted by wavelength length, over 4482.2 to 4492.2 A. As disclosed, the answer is 5.48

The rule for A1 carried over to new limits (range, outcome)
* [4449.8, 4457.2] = 4.65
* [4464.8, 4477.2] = 5.43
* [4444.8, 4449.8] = 5.36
